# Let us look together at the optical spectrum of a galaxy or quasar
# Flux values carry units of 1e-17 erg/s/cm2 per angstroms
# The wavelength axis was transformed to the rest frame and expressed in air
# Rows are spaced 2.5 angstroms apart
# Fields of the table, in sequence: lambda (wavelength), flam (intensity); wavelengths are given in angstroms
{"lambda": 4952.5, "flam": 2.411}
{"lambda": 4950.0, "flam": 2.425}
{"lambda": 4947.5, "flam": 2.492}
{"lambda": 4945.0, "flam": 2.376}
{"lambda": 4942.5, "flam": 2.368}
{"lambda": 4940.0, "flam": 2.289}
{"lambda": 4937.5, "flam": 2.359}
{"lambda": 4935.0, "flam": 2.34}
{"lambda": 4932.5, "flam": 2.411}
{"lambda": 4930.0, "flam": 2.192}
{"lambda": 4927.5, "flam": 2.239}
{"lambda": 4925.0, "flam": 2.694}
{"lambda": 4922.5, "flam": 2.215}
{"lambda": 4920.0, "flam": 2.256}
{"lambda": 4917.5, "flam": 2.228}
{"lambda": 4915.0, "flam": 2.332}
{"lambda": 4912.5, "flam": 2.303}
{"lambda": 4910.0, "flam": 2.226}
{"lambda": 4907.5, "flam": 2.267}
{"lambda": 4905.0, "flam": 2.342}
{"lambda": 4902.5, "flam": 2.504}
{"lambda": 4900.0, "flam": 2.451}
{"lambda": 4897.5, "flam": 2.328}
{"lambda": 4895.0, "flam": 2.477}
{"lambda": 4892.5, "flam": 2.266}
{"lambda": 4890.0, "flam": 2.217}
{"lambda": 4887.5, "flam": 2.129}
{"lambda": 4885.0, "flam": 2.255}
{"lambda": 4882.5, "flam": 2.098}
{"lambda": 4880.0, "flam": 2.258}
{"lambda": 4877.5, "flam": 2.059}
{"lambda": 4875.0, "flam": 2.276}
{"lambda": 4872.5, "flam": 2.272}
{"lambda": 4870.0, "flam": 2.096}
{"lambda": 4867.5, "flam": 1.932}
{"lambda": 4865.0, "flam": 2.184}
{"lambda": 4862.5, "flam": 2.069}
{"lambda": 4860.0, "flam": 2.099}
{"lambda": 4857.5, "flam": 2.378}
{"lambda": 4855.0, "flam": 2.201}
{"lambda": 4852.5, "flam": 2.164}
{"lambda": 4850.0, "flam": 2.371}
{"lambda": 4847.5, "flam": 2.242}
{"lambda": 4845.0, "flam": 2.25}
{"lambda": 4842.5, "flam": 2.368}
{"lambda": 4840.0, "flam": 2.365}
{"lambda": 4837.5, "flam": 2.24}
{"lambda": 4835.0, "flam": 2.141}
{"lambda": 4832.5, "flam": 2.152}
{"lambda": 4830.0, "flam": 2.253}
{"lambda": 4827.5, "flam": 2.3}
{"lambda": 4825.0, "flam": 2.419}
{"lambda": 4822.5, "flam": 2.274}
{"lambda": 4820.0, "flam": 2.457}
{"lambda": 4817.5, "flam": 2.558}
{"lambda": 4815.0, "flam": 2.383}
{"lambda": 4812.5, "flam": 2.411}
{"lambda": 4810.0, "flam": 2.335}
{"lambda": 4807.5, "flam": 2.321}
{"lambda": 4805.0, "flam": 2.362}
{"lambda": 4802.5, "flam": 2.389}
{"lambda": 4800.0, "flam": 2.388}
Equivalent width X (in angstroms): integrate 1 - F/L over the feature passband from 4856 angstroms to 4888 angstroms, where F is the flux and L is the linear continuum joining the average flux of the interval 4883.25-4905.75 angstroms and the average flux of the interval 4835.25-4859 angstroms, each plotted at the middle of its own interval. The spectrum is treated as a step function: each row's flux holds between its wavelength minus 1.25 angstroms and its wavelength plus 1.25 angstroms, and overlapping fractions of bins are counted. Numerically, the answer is 1.9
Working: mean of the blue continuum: 2.28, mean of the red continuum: 2.32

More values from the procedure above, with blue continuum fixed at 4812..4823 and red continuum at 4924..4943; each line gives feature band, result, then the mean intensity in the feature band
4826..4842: 1.1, 2.25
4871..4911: 1.8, 2.28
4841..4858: 0.9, 2.28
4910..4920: 0.4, 2.28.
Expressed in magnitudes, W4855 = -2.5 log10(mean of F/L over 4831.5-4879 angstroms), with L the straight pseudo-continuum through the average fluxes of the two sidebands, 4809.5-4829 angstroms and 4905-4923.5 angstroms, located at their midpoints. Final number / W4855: 0.07 mag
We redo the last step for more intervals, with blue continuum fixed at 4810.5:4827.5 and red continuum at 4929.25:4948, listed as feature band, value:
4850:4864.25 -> 0.09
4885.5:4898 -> 0.04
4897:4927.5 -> 0.01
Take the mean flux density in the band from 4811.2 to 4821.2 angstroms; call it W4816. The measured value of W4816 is 2.45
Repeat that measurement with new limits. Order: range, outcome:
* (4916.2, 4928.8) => 2.33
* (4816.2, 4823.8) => 2.43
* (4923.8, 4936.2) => 2.37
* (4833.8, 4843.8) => 2.28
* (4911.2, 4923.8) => 2.27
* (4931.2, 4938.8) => 2.37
